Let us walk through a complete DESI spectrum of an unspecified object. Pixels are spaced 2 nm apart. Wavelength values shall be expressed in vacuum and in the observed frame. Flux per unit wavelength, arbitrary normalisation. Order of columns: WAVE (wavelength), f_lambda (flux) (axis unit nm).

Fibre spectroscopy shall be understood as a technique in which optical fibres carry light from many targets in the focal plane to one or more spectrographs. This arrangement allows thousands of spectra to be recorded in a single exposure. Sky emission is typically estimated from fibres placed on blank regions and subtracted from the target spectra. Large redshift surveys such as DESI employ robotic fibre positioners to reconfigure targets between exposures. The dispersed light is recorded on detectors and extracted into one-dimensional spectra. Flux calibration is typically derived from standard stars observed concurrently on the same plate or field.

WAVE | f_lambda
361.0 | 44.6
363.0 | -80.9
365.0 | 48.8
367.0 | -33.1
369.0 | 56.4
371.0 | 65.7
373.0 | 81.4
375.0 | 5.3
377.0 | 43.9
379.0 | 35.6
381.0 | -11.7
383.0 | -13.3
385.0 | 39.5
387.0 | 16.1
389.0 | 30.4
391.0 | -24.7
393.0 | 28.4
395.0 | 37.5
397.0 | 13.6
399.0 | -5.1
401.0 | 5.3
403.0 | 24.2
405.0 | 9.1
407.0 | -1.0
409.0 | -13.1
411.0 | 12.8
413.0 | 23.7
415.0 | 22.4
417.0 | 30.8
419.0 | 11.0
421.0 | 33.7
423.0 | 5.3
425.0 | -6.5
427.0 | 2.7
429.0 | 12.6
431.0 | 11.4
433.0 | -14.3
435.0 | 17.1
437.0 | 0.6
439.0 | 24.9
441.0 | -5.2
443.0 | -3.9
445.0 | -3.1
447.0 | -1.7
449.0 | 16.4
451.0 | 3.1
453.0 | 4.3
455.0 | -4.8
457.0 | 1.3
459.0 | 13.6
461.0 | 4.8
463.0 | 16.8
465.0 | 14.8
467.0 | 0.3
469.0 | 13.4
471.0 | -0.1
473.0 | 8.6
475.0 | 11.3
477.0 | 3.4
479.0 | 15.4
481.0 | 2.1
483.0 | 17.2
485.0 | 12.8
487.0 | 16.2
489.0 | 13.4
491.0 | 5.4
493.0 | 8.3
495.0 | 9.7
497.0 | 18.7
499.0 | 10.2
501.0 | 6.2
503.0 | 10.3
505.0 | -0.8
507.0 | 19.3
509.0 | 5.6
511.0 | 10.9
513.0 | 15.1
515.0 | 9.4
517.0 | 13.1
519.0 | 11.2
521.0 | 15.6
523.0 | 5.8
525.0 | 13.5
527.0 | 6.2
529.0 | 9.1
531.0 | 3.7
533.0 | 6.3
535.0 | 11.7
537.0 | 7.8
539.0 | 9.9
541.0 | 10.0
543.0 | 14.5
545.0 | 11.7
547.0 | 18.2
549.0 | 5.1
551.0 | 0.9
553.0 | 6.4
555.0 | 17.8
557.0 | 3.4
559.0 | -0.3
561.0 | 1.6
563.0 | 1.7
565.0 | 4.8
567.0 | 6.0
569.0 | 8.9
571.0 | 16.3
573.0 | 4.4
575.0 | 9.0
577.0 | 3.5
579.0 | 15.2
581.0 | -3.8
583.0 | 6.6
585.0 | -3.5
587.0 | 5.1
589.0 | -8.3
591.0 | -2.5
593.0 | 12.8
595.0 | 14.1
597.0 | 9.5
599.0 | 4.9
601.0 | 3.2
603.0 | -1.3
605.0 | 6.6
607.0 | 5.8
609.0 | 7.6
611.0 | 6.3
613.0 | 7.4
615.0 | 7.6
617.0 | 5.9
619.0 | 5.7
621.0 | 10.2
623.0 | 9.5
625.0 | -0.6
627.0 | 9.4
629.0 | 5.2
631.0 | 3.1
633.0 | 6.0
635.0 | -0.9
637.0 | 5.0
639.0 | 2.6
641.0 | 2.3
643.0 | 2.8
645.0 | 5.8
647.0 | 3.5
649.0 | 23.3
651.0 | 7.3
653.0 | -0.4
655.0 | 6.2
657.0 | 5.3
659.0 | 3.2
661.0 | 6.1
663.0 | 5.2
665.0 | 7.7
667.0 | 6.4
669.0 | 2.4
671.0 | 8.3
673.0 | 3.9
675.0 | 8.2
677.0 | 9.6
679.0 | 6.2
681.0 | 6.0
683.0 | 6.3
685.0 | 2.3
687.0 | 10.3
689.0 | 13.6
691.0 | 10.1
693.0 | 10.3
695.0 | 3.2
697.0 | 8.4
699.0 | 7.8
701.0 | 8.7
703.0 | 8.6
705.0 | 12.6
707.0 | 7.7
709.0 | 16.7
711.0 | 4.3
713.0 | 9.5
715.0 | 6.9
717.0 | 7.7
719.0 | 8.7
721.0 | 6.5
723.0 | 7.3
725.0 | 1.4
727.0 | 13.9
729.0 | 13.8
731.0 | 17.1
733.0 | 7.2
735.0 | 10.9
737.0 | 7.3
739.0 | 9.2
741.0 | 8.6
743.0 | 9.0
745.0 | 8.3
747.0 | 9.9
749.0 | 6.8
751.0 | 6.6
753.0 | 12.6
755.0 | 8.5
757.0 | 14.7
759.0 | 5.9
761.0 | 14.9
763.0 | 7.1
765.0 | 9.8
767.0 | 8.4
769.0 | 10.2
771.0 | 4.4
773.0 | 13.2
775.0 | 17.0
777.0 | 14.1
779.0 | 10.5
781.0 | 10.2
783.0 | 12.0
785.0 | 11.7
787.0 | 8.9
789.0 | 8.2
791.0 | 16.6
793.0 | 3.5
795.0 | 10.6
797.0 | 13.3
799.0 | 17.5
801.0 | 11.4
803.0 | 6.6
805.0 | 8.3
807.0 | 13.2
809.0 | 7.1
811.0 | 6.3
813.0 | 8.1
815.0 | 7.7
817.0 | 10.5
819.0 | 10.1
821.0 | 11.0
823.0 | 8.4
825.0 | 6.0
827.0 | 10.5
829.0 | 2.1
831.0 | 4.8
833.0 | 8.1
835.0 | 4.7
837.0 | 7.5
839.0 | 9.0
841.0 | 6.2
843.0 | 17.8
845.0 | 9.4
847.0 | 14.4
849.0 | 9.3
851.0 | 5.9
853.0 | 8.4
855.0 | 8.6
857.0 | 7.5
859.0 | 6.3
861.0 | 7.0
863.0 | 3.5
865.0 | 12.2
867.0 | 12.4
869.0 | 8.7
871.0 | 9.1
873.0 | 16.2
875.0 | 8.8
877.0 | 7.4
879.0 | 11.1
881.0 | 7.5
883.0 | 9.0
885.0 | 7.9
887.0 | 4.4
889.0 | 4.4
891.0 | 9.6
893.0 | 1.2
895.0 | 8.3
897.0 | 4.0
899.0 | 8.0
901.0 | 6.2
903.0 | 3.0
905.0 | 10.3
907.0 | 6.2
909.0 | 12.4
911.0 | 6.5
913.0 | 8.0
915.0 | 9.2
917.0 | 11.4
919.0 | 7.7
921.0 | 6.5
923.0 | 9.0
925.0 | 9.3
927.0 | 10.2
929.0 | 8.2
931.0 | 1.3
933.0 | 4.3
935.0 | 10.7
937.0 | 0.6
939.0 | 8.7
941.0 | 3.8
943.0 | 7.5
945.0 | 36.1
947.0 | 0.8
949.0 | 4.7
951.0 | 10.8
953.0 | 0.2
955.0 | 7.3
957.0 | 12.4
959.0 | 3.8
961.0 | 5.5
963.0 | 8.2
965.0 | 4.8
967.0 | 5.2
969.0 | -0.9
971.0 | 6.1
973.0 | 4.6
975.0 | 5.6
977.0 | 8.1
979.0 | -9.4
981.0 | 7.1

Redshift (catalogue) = 0.742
